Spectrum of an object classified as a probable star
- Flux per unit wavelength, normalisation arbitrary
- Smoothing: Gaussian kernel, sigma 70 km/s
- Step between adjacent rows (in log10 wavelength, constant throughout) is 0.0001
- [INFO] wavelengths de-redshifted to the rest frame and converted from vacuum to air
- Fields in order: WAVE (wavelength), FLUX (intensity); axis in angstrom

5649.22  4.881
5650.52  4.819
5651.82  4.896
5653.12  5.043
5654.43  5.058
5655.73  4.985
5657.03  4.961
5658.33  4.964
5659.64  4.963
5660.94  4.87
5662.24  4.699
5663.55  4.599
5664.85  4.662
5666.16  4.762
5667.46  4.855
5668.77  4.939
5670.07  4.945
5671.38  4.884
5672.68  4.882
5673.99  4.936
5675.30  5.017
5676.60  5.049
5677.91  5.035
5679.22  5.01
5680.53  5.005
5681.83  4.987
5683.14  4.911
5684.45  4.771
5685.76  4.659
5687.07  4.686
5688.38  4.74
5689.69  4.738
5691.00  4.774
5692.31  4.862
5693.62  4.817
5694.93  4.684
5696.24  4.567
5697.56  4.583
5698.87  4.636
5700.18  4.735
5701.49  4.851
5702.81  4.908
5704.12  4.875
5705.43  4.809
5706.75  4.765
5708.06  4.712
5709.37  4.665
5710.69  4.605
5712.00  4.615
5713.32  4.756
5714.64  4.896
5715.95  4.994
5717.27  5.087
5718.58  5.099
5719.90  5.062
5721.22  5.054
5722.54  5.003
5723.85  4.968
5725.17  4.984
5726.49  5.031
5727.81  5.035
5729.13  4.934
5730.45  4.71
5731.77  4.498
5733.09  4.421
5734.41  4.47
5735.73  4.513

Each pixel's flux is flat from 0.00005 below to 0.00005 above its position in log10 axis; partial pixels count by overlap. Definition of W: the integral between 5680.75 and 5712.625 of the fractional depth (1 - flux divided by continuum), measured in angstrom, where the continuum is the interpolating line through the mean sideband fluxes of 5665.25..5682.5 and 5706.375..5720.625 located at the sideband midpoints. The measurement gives 0.9 angstrom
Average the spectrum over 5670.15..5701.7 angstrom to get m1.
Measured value 4.83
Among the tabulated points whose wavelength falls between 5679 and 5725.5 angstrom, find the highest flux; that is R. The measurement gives 5.099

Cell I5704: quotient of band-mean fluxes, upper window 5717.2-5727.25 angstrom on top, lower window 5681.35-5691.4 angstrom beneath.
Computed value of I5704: 1.1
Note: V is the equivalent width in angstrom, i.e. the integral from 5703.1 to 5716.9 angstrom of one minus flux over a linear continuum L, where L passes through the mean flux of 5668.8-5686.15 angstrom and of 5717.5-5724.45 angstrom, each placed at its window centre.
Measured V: 0.7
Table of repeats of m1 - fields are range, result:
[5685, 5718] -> 4.76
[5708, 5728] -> 4.91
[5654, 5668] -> 4.85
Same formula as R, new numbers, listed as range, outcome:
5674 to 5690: 5.049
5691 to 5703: 4.908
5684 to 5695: 4.862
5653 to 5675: 5.058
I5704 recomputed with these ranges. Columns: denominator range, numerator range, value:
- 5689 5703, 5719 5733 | 1.04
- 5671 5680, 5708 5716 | 0.95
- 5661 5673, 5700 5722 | 1.01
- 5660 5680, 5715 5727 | 1.03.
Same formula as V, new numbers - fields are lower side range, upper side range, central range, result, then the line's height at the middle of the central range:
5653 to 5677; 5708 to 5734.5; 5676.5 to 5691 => 0.1 angstrom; 4.88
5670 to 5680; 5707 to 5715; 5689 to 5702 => 0.3 angstrom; 4.82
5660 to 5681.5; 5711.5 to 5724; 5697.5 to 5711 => 0.5 angstrom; 4.94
